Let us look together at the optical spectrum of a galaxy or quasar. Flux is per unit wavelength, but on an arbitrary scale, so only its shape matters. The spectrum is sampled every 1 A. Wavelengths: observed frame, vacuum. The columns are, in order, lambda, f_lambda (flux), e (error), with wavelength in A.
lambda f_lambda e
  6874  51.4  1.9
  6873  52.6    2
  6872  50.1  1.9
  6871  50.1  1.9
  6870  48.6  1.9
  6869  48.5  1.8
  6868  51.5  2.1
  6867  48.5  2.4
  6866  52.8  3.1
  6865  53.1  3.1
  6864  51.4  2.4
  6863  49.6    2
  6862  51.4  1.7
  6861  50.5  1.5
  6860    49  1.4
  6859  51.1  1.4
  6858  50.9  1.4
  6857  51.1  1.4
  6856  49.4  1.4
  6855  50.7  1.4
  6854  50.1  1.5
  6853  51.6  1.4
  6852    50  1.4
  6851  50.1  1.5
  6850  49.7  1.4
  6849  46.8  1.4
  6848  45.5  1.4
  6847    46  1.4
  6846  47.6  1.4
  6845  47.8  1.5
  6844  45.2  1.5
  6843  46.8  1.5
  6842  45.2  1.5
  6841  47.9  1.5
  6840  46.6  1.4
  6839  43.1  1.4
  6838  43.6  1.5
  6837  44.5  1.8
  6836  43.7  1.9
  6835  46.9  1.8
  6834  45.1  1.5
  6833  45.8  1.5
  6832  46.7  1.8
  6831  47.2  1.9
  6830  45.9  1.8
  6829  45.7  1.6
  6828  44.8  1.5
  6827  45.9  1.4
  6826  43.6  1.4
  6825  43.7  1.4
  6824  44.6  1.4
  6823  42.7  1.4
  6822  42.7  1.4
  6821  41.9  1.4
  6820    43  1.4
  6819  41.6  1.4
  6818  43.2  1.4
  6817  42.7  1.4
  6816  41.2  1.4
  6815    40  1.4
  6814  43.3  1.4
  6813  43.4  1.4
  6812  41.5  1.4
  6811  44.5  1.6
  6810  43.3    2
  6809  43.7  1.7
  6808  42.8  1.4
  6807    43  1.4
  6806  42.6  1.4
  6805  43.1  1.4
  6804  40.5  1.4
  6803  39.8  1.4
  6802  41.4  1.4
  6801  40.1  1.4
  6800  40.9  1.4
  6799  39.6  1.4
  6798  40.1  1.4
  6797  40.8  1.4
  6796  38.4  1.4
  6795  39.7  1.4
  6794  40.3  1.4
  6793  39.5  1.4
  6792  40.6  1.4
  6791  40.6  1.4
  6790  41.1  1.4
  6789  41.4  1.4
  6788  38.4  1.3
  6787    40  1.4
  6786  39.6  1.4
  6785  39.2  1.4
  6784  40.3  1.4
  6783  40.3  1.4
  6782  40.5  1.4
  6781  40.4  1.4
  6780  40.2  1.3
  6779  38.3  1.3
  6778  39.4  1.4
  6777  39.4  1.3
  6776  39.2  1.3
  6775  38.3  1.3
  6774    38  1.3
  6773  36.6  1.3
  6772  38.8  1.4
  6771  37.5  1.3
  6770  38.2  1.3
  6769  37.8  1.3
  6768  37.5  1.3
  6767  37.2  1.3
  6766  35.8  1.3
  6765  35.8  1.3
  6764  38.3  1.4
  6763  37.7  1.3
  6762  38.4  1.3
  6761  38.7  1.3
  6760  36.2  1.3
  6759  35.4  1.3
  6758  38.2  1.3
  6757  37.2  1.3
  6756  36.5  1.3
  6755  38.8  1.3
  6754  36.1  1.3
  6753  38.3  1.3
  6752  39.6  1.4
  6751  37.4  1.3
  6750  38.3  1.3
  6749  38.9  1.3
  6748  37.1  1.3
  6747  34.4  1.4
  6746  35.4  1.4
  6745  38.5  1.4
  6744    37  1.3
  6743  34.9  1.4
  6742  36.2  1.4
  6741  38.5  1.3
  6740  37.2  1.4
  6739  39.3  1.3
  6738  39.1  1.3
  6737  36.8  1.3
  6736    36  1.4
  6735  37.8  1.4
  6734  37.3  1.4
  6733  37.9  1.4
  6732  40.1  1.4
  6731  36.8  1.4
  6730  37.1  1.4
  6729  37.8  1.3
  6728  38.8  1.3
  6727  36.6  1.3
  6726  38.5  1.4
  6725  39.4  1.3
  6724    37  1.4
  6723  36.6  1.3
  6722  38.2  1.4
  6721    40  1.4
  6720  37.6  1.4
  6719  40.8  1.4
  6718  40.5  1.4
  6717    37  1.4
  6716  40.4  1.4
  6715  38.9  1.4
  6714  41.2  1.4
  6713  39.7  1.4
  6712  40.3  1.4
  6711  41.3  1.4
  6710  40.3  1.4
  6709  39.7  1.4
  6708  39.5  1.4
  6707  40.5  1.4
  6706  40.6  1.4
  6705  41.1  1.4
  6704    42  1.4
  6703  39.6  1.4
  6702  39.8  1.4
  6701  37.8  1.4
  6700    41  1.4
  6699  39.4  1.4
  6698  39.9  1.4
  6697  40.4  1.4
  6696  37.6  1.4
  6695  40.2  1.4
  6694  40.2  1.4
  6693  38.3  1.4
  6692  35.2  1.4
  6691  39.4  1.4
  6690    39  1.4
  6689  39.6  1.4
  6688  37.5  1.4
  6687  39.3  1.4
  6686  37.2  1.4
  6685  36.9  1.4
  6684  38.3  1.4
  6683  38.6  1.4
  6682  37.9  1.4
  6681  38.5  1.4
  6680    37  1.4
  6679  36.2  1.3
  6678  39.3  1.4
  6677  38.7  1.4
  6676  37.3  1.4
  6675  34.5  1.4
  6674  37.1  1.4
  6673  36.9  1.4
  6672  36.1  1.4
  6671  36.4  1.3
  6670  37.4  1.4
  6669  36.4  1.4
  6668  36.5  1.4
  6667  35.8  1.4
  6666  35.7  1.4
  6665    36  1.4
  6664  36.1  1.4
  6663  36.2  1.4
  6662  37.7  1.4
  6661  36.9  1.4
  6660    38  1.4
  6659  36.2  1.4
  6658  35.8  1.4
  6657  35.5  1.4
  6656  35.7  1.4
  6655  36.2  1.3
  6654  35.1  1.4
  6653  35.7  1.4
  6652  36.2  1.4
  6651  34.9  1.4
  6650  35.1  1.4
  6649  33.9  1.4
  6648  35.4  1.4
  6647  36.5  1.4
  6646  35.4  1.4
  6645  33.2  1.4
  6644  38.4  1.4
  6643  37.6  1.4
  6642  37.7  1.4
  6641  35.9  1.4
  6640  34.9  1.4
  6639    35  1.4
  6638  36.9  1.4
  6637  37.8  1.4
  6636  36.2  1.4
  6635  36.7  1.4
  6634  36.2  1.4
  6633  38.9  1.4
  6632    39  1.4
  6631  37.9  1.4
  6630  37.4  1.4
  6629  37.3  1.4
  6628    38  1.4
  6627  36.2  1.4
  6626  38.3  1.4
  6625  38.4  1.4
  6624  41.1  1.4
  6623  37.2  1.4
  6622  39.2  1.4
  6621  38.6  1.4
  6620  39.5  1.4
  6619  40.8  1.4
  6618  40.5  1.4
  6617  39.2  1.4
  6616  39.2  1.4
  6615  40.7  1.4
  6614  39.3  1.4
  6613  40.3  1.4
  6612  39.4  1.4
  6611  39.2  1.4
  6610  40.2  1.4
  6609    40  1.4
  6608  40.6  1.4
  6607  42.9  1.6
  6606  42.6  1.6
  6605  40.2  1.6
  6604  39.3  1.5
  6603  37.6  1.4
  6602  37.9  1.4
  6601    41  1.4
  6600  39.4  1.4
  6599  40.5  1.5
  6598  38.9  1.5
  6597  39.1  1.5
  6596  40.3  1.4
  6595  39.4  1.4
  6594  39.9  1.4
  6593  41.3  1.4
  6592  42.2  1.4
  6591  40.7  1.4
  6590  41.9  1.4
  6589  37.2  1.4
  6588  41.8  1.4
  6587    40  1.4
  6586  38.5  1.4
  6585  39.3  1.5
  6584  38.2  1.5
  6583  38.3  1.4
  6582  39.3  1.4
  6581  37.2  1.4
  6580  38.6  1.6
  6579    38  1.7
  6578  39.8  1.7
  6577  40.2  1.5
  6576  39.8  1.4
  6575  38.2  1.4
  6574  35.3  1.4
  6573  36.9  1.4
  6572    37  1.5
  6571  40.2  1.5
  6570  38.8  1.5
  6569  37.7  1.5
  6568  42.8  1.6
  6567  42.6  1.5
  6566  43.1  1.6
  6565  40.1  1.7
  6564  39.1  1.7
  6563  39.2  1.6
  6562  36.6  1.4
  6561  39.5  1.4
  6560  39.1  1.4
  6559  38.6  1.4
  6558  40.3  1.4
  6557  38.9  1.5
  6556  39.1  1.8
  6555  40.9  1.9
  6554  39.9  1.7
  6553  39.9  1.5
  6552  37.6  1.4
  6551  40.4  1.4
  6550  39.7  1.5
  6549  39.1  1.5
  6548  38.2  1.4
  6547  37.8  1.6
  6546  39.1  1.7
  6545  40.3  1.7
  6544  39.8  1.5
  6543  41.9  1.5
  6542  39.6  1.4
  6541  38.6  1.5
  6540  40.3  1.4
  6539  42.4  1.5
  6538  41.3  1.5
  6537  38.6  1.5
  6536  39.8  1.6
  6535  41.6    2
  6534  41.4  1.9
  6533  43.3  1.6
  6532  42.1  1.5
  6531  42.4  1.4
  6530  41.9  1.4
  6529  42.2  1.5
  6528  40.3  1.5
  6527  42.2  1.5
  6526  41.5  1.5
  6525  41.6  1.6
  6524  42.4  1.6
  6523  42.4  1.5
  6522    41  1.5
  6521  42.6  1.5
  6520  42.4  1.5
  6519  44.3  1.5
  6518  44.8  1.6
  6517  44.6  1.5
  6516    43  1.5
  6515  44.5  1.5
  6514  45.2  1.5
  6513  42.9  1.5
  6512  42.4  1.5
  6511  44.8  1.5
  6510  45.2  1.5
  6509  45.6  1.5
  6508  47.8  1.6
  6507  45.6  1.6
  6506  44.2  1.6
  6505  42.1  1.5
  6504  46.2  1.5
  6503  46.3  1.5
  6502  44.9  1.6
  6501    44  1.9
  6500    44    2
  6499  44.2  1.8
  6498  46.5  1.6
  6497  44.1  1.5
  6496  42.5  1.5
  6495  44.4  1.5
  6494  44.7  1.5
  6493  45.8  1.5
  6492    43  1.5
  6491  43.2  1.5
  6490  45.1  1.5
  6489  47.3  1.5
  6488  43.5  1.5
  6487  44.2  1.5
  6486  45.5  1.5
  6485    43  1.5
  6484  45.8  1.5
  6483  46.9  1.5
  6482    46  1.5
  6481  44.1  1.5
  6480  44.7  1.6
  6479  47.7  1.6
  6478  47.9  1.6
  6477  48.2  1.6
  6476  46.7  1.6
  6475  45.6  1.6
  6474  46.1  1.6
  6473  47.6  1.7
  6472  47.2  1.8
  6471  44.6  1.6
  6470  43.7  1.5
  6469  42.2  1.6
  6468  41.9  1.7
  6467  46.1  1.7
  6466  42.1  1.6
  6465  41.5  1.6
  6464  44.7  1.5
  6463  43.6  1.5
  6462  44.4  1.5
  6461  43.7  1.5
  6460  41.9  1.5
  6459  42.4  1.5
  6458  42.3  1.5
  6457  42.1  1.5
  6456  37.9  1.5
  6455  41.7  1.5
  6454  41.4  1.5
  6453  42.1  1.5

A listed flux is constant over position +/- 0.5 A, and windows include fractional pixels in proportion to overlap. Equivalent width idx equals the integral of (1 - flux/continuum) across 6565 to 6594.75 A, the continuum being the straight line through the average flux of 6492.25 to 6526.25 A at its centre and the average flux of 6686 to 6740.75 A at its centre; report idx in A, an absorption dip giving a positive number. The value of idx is 1.98 A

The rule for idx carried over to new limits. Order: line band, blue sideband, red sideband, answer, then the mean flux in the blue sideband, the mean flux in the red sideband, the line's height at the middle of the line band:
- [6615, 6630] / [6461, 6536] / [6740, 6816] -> 1.1 A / 44.2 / 39.2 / 42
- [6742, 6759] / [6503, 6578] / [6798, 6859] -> 2.6 A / 41.1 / 44.9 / 43.9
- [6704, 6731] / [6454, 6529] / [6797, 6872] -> 3.6 A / 44.1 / 45.8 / 45.2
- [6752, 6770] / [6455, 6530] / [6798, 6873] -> 3.2 A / 44.1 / 45.9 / 45.5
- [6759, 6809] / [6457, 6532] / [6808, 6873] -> 7.4 A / 44.2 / 46.7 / 46.2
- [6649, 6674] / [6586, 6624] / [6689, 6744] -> 2.0 A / 39.9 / 38.8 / 39.4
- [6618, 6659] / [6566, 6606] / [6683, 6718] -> 2.6 A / 39.5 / 39.4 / 39.4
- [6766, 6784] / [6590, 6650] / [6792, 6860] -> 1.8 A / 38.6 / 44.5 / 43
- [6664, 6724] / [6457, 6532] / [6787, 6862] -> 7.8 A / 44.2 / 44.4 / 44.3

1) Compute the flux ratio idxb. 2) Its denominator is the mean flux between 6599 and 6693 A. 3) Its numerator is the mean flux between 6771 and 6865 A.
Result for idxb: 1.16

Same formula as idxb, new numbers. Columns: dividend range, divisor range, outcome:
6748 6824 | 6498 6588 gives 0.97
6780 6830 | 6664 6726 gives 1.08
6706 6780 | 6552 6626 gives 0.96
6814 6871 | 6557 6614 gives 1.18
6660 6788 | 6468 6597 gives 0.91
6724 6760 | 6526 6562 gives 0.93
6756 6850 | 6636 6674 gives 1.15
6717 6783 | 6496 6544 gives 0.88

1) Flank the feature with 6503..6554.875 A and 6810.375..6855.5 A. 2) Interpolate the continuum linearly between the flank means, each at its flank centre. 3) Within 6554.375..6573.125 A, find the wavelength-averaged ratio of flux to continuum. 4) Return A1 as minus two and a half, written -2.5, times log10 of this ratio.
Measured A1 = 0.07 mag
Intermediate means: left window 42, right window 45.3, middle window 39.6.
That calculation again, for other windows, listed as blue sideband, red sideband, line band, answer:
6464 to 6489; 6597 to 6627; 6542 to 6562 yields 0.071 mag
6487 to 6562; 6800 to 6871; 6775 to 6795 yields 0.140 mag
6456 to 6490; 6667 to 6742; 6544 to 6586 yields 0.081 mag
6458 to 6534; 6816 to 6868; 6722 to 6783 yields 0.219 mag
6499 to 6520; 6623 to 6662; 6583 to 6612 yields -0.018 mag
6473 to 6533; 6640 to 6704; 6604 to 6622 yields -0.012 mag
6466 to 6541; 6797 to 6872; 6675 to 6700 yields 0.172 mag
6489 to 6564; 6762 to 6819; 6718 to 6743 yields 0.072 mag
